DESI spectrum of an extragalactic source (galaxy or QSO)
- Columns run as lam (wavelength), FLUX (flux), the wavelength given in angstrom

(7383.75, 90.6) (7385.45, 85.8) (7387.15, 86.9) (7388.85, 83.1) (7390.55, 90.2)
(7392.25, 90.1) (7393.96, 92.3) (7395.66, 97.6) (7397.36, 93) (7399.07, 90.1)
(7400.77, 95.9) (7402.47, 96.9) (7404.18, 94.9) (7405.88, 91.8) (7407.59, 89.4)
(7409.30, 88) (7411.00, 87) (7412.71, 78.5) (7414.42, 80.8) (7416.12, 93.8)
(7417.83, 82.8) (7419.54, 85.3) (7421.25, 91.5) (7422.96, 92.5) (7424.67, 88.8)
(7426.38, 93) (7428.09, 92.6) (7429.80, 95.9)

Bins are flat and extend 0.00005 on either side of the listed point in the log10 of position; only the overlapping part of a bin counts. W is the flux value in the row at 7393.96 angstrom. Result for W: 92.3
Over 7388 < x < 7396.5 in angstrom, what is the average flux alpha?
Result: 90.6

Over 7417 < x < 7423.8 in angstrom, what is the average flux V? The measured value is 88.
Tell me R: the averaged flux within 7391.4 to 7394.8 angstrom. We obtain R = 91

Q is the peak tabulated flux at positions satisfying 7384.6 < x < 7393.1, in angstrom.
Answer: 90.2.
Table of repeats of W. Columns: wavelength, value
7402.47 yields 96.9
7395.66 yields 97.6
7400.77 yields 95.9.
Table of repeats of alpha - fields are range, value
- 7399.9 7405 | 95.9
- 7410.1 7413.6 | 82.8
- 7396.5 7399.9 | 91.5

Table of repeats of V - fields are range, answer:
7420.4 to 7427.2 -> 91.4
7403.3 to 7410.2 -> 91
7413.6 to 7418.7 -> 85.9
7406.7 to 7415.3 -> 84.8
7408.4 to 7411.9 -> 87.4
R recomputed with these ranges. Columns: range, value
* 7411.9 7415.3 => 79.9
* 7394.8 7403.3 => 94.8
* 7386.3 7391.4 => 86.8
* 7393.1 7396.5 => 94.8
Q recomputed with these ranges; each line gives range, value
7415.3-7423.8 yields 93.8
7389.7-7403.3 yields 97.6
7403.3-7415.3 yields 94.9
